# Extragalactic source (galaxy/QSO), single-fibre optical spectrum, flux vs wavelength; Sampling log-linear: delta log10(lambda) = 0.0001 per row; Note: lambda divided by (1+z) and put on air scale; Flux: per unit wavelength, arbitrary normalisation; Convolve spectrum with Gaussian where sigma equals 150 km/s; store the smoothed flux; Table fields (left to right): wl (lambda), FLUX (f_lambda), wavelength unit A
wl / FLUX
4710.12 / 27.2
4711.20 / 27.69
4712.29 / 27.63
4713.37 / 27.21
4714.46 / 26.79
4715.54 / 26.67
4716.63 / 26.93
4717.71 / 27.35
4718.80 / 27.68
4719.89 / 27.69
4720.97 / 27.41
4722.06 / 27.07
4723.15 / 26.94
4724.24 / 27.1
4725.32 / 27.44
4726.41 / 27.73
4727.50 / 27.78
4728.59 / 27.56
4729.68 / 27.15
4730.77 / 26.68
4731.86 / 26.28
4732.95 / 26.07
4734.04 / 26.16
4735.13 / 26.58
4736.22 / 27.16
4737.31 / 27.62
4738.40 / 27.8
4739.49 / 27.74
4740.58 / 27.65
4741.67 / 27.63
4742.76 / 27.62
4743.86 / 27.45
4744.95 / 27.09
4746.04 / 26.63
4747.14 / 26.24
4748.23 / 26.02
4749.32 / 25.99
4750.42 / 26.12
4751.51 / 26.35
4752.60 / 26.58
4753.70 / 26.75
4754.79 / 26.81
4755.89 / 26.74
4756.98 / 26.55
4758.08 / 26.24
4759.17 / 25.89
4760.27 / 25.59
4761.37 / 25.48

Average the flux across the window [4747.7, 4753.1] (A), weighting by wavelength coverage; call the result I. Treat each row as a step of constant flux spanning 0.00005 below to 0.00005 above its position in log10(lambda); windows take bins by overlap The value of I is 26.2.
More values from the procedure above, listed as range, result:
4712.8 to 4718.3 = 27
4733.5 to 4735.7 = 26.4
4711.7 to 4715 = 27.2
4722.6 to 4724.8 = 27.1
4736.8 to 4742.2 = 27.7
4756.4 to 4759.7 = 26.3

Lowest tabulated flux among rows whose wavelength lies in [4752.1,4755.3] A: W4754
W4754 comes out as 26.58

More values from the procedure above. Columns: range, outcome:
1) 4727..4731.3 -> 26.68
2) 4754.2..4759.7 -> 25.89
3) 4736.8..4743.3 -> 27.62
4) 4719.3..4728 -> 26.94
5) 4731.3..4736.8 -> 26.07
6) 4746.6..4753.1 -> 25.99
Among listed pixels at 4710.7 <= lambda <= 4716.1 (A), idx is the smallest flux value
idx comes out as 26.67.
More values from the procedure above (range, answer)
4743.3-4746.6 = 26.63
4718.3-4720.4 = 27.68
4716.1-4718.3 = 26.93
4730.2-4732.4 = 26.28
